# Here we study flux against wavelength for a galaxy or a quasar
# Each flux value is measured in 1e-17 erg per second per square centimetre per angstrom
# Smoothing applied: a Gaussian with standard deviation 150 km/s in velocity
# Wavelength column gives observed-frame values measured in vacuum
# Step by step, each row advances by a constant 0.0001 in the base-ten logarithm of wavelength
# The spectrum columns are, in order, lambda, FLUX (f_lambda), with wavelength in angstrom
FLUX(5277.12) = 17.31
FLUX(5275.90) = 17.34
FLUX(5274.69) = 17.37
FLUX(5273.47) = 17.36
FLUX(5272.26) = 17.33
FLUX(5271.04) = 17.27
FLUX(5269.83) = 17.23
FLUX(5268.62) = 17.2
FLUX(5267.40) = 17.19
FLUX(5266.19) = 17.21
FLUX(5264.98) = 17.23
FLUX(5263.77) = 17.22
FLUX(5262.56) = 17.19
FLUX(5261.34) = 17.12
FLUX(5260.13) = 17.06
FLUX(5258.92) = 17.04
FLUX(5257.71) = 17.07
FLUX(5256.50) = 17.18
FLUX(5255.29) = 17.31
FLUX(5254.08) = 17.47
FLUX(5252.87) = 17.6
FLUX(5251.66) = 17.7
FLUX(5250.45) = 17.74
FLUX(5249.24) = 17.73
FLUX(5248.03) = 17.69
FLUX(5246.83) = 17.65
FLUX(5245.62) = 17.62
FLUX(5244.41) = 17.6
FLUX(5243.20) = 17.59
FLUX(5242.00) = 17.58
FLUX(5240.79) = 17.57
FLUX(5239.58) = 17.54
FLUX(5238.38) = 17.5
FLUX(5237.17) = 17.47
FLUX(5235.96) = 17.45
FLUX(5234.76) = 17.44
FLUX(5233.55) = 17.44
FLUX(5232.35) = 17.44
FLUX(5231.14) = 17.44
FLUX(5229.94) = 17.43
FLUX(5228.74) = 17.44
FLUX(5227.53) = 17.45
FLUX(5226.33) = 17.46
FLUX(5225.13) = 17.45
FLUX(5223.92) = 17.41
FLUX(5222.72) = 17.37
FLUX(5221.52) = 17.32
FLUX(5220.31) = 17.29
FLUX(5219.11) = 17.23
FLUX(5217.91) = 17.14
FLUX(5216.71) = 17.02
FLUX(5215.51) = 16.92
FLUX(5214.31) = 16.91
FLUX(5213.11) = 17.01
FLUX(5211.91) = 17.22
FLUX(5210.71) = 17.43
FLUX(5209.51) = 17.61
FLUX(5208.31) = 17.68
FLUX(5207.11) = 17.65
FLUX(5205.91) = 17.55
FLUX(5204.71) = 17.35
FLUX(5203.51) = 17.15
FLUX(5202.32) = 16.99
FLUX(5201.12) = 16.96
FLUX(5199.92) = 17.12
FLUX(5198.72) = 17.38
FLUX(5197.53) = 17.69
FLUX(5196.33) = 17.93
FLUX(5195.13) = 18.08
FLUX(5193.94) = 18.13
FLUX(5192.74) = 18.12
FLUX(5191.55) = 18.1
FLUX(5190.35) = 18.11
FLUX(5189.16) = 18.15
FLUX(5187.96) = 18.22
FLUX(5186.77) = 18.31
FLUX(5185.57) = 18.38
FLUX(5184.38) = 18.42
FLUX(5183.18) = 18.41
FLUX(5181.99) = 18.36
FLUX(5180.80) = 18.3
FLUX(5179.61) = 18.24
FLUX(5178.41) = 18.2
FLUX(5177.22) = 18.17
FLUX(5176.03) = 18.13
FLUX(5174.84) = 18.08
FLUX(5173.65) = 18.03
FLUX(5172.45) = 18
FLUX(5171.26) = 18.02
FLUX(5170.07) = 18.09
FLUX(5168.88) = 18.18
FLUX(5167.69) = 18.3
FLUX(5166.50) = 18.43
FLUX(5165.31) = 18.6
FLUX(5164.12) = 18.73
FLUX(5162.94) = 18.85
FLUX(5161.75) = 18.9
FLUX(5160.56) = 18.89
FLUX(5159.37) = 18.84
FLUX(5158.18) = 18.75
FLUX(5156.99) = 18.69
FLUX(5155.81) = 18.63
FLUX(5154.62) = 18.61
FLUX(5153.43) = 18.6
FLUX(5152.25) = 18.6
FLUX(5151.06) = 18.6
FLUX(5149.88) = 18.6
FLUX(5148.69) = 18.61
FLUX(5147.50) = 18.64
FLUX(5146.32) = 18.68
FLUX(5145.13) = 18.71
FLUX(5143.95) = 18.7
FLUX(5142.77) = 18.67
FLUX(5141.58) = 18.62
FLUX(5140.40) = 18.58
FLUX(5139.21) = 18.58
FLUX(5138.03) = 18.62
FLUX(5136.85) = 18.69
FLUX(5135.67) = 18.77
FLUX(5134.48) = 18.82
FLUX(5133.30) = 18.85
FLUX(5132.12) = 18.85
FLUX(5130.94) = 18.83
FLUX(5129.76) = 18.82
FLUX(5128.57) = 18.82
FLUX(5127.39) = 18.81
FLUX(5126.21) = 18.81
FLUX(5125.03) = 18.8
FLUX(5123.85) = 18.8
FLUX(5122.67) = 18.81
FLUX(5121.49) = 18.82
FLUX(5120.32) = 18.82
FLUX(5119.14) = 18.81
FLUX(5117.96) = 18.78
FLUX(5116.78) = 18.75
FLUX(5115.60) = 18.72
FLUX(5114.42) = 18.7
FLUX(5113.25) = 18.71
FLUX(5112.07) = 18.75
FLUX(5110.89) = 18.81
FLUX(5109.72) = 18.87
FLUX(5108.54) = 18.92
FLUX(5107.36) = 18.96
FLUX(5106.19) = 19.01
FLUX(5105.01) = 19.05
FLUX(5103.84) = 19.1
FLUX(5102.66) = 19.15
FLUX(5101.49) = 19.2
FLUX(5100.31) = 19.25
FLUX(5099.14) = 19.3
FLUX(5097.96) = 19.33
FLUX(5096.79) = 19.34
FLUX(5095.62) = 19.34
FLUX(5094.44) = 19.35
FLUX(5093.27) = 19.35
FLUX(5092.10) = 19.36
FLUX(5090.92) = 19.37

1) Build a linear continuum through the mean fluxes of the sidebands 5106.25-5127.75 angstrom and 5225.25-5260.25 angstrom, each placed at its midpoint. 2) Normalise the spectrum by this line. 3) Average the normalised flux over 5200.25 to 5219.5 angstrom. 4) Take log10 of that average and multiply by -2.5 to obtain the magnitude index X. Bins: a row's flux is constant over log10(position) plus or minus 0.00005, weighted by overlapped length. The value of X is 0.04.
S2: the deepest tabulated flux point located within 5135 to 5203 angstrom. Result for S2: 16.96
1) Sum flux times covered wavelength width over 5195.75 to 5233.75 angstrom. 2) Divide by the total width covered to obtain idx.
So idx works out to 17.3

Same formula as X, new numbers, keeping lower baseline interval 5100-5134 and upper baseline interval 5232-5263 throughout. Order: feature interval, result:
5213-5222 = 0.04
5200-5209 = 0.04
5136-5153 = 0.00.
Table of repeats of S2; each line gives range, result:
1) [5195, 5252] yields 16.91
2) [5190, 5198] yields 17.69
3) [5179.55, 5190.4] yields 18.11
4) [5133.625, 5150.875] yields 18.58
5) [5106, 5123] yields 18.7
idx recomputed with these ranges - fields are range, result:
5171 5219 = 17.8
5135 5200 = 18.4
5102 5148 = 18.8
